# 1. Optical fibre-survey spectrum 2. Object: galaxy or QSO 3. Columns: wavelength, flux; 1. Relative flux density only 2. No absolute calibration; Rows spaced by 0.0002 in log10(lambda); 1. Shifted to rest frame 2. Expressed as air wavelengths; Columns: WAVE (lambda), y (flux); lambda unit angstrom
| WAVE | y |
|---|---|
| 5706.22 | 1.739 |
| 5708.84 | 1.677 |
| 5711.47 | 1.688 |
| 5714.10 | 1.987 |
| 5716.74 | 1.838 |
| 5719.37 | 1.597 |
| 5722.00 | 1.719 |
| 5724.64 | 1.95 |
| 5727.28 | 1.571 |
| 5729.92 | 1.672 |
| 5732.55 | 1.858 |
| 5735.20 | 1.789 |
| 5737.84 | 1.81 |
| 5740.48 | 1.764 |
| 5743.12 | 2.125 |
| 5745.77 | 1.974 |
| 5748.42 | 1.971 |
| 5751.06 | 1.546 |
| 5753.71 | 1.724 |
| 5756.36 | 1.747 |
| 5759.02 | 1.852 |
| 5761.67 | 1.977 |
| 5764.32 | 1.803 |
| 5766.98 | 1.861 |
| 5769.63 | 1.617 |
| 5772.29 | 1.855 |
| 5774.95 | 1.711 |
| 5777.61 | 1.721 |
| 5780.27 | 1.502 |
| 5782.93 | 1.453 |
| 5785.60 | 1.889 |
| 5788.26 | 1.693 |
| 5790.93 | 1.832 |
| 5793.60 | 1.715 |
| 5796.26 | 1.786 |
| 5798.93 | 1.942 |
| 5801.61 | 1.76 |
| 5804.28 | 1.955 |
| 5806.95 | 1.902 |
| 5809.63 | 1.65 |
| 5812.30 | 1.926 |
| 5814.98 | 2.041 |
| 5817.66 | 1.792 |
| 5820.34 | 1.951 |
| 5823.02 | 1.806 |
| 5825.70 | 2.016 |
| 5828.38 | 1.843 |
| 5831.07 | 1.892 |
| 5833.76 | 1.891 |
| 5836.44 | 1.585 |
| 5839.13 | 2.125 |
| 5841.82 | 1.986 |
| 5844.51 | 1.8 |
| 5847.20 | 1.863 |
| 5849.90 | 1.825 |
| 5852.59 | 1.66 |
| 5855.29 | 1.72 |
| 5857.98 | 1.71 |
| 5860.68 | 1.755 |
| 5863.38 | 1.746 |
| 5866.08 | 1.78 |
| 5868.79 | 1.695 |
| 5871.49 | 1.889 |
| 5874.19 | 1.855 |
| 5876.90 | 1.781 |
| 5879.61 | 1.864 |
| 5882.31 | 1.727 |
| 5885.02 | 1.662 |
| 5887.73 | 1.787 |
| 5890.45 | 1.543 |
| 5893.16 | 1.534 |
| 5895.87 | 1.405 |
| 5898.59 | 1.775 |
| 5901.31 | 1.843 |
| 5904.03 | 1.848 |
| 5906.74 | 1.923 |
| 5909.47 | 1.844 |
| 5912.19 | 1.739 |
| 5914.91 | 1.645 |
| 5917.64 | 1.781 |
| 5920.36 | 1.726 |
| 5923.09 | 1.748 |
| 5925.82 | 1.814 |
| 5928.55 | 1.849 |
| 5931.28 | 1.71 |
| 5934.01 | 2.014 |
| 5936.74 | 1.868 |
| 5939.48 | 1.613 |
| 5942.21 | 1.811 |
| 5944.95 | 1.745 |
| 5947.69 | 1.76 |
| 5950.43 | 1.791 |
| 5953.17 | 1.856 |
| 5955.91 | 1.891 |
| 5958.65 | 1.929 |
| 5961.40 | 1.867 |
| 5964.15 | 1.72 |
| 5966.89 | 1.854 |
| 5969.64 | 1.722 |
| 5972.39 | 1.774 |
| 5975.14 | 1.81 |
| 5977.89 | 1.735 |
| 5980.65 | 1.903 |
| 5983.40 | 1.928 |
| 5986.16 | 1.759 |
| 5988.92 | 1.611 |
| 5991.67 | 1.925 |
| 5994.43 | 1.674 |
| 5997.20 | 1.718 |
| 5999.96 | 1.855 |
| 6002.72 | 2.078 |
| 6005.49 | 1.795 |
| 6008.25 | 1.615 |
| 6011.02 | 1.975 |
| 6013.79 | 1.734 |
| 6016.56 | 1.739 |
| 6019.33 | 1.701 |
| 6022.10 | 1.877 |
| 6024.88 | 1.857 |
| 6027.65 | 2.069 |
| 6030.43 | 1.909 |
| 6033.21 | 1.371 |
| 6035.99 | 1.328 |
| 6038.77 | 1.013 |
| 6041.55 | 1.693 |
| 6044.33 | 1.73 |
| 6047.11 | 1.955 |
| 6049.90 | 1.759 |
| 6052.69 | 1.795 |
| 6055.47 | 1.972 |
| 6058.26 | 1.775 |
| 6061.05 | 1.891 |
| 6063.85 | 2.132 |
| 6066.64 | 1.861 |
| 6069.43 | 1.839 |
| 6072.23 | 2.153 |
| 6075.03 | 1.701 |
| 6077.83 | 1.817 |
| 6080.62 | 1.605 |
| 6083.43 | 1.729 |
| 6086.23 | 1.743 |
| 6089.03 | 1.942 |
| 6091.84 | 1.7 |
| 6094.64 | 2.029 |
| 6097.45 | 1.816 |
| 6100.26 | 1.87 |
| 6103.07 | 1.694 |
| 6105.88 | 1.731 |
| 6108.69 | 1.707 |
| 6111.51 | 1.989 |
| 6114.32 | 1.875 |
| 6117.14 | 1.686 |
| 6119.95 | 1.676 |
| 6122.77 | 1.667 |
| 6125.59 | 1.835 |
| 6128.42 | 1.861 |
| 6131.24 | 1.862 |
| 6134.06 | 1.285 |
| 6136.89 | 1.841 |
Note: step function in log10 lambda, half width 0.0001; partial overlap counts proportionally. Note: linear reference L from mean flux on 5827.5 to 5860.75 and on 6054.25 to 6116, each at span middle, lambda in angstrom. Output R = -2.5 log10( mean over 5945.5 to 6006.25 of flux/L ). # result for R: 0.011 mag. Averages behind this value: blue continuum 1.82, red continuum 1.84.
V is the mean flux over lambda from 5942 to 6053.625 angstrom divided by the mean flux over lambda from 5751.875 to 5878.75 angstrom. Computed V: 0.98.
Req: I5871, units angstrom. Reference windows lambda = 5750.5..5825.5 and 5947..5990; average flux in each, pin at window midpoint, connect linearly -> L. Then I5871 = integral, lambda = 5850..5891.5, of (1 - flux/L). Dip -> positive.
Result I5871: 1.2 angstrom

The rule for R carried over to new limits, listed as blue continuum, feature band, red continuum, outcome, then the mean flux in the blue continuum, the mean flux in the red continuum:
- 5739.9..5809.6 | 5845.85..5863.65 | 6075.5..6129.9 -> 0.022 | 1.79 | 1.79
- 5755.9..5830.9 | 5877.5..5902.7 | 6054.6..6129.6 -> 0.080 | 1.81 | 1.82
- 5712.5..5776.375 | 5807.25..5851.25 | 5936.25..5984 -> -0.041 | 1.8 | 1.81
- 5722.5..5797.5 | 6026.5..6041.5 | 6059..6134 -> 0.171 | 1.78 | 1.81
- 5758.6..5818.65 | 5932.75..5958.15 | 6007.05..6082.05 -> -0.024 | 1.79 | 1.77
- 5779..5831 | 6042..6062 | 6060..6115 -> 0.003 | 1.82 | 1.84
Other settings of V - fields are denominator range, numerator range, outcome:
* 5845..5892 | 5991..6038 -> 1.00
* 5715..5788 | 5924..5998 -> 1.02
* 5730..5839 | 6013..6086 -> 0.97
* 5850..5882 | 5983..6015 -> 1.02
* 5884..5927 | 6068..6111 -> 1.05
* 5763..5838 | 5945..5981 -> 1.01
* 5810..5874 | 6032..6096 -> 0.96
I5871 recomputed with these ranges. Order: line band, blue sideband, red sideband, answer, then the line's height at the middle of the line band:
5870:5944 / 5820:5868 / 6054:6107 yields 2.7 angstrom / 1.83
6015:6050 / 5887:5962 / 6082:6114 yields 2.1 angstrom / 1.8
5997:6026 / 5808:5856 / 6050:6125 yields 0.2 angstrom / 1.83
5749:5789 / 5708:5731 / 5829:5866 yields 0.8 angstrom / 1.77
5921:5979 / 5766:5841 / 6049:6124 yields 0.4 angstrom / 1.82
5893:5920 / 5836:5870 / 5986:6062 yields 0.6 angstrom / 1.78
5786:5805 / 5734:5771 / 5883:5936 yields -0.1 angstrom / 1.8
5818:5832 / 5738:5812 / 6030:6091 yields -0.8 angstrom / 1.79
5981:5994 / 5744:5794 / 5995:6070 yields -0.2 angstrom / 1.78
